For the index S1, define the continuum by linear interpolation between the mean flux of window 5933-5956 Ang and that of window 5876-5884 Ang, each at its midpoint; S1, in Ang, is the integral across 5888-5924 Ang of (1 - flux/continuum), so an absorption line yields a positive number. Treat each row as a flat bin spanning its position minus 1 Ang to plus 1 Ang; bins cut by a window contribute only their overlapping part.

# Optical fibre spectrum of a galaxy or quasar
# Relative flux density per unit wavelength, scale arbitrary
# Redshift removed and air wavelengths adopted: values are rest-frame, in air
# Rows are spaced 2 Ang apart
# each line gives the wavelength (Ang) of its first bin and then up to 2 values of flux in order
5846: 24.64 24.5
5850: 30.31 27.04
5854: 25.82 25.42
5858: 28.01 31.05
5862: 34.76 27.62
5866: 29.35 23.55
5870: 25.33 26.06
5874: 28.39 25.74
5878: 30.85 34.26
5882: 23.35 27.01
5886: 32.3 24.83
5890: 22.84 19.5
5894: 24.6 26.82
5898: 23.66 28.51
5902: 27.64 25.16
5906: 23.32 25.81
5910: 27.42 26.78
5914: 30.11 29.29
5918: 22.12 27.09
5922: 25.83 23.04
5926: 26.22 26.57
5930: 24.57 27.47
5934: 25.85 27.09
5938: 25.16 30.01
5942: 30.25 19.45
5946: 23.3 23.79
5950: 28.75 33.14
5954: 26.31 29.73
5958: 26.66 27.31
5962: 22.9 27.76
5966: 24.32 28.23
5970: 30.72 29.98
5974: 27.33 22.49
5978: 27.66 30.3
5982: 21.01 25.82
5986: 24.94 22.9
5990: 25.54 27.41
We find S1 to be 3.0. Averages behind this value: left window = 28.7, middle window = 25.6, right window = 26.8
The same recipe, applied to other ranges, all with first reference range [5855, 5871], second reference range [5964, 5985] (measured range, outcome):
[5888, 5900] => 1.62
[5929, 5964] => 0.71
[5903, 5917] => 0.38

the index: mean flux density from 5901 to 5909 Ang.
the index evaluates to 25.5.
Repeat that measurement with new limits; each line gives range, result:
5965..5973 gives 28.3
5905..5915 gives 26.7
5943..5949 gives 22.2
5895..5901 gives 26.3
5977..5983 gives 26.3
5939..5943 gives 30.1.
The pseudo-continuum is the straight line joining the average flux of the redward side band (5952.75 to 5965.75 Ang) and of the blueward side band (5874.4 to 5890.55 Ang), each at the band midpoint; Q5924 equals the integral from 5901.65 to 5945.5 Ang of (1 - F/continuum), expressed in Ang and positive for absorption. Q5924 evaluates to 1.78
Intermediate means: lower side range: 27.8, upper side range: 26.8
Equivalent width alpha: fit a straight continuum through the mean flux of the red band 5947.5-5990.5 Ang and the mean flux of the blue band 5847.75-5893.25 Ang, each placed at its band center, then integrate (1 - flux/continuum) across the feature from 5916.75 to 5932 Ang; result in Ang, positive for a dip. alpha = 1.0 Ang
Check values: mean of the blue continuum 27.3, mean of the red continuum 26.8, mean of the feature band 25.3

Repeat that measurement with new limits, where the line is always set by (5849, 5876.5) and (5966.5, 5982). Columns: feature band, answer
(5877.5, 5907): 1.58 Ang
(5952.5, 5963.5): 0.25 Ang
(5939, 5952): 0.52 Ang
